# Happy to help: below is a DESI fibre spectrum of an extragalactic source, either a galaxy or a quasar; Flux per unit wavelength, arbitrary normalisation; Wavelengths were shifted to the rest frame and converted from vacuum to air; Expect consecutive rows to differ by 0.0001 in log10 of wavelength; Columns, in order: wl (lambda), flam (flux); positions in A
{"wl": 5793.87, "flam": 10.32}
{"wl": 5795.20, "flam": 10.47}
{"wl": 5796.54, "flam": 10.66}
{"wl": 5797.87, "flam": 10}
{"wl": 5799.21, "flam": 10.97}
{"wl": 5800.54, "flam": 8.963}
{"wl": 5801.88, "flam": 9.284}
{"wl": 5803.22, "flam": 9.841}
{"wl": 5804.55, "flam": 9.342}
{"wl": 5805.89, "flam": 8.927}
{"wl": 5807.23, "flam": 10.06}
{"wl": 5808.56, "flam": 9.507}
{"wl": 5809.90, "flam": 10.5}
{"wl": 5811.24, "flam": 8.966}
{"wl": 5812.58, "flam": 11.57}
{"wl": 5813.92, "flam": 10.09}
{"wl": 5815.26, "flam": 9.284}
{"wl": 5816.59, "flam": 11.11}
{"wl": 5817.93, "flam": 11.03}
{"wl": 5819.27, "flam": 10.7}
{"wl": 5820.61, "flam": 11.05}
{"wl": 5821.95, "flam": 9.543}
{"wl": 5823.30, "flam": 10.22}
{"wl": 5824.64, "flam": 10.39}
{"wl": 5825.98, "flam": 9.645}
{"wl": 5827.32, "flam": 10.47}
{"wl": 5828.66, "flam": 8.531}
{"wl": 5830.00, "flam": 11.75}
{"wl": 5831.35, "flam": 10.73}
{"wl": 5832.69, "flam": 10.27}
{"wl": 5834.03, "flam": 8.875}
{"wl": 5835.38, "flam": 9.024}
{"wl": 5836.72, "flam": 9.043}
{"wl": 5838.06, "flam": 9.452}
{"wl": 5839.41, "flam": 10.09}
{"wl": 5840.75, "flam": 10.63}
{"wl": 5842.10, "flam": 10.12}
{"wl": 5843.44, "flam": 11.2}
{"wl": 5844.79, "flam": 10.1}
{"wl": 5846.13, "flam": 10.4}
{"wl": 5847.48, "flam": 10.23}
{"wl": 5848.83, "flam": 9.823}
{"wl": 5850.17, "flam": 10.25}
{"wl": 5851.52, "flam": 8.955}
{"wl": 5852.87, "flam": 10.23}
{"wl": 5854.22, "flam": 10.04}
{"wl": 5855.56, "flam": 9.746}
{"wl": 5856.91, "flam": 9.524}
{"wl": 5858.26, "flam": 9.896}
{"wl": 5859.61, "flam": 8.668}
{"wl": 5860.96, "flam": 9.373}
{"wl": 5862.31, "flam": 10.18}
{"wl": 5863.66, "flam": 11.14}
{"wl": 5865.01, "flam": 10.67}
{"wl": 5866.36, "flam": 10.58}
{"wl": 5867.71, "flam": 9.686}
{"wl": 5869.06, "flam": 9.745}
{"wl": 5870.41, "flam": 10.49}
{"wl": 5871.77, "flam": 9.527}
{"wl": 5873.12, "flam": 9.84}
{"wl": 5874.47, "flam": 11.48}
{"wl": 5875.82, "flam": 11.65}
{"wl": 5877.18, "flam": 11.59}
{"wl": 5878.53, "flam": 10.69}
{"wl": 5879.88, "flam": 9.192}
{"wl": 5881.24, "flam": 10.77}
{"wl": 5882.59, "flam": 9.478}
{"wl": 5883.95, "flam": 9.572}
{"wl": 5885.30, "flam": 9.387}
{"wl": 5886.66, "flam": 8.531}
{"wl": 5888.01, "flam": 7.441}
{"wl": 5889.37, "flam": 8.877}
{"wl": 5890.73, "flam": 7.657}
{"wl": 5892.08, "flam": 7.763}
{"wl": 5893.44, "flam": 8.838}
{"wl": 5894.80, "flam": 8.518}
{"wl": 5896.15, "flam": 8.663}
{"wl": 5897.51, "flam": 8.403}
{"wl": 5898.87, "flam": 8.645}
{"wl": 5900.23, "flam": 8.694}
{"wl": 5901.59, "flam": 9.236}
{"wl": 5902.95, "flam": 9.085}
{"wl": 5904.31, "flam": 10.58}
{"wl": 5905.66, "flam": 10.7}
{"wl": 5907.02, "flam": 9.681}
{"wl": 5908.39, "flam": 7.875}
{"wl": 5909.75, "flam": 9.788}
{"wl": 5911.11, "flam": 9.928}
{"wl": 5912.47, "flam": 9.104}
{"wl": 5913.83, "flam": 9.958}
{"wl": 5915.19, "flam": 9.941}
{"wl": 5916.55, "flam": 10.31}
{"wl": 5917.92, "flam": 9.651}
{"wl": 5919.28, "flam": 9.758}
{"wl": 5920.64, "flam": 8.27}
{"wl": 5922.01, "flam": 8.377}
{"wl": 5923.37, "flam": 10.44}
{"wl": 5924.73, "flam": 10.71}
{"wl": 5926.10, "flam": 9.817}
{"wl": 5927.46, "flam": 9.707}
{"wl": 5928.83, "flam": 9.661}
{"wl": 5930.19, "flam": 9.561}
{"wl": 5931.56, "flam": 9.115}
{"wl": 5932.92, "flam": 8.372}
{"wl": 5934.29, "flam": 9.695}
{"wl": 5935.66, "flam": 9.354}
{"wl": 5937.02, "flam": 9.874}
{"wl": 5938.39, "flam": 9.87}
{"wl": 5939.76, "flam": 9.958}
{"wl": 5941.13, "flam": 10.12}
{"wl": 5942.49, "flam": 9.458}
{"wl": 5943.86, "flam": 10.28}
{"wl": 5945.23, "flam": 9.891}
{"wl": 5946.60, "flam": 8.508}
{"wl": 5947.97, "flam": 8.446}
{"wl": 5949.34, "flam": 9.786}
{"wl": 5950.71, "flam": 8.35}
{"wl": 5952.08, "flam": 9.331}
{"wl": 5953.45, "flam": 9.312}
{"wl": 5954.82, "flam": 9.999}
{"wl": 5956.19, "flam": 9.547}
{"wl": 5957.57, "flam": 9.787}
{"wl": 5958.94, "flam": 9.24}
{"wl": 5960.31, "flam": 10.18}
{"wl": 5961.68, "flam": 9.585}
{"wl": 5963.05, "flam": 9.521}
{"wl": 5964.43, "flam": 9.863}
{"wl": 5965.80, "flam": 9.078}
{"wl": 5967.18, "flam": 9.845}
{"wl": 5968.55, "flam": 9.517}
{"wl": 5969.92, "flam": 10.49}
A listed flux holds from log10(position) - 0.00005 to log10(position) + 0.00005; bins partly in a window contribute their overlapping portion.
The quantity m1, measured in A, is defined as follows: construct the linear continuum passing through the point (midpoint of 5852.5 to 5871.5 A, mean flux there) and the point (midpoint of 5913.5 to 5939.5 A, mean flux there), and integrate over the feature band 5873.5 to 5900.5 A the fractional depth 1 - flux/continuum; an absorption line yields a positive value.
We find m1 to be 1.5 A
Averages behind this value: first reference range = 9.98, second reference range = 9.6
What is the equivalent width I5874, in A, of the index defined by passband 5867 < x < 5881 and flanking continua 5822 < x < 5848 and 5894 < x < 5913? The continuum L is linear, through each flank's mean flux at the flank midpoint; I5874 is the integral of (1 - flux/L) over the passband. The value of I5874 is -1.22 A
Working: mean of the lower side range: 10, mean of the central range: 10.4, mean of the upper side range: 9.21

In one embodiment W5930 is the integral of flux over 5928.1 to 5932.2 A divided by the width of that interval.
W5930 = 9.44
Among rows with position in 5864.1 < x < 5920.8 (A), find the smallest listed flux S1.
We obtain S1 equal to 7.441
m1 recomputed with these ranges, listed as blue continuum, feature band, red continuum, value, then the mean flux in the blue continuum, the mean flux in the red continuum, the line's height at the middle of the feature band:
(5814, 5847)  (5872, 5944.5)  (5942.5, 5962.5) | 1.4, 10.2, 9.45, 9.7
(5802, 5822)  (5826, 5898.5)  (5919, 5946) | 1.0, 10.1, 9.61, 9.89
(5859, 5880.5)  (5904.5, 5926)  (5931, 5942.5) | 0.3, 10.3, 9.55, 9.79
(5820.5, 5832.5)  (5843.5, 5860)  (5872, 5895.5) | 0.0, 10.2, 9.49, 9.9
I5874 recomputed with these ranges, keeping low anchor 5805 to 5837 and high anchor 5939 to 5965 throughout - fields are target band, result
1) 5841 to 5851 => -0.3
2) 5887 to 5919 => 2.0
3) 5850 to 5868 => 0.0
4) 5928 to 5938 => 0.2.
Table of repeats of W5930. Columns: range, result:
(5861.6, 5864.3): 10.6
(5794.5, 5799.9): 10.5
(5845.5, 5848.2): 10.3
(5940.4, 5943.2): 9.81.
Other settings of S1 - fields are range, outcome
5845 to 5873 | 8.668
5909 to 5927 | 8.27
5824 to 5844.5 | 8.531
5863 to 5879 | 9.527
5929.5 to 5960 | 8.35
